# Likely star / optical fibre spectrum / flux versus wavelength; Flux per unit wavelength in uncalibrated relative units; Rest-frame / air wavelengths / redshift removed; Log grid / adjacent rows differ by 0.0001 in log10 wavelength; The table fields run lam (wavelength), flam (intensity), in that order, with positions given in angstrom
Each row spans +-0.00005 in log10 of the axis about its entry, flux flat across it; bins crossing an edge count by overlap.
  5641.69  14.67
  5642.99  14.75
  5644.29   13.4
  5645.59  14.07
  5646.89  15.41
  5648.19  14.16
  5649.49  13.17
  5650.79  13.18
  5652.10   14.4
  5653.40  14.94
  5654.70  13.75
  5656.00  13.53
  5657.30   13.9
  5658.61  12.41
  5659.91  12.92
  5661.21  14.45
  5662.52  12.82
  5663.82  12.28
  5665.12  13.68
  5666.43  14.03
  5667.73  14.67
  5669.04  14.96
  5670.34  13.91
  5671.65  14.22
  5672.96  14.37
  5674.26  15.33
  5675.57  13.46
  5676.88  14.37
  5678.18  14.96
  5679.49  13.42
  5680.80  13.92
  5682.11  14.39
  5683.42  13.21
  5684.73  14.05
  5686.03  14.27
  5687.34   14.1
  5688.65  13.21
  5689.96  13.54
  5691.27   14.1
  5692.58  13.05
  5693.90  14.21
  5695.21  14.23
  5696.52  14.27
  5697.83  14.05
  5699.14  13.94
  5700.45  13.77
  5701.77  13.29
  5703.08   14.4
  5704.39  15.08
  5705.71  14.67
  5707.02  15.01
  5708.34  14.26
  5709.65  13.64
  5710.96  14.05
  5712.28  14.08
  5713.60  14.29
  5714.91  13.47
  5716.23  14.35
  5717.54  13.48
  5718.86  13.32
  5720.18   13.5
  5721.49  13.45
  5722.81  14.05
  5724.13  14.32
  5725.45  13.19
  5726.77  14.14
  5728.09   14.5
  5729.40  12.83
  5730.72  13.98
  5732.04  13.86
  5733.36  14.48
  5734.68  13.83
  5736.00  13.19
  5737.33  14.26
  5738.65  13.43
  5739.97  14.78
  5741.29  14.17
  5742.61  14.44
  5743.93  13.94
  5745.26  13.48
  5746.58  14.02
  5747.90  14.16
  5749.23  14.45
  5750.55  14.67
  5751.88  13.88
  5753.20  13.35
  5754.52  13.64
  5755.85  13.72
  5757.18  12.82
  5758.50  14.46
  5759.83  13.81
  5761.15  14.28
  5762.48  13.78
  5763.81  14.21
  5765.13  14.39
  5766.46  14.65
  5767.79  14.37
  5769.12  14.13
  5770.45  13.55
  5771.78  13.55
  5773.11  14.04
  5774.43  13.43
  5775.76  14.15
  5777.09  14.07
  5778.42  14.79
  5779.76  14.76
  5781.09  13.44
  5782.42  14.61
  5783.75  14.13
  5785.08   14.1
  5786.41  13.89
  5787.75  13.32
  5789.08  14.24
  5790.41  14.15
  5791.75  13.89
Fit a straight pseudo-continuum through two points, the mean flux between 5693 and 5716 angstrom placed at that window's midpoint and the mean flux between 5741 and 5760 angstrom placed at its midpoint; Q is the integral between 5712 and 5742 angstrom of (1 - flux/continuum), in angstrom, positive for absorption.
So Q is 0.4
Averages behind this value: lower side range 14.1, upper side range 13.9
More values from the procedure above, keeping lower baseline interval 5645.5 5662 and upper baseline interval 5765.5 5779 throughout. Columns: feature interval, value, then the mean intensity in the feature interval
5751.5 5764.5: 0.2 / 13.8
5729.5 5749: 0.0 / 14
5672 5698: -0.2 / 14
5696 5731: 0.0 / 14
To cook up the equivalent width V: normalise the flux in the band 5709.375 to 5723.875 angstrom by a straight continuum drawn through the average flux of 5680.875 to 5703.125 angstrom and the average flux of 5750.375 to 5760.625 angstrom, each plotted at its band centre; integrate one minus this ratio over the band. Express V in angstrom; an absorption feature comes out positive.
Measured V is 0.02 angstrom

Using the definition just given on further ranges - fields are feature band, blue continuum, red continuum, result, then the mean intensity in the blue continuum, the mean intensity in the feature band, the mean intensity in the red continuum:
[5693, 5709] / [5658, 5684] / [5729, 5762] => -0.4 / 13.9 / 14.2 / 13.9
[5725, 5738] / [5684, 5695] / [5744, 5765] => 0.1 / 13.8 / 13.8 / 13.9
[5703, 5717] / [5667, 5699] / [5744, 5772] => -0.2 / 14.1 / 14.3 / 14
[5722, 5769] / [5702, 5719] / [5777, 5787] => 0.7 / 14.2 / 14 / 14.2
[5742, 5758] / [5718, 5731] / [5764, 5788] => 0.0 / 13.7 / 13.9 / 14.1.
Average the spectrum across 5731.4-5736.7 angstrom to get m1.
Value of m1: 13.8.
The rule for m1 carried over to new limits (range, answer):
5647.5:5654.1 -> 14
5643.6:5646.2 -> 13.7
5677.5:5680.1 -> 14.2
